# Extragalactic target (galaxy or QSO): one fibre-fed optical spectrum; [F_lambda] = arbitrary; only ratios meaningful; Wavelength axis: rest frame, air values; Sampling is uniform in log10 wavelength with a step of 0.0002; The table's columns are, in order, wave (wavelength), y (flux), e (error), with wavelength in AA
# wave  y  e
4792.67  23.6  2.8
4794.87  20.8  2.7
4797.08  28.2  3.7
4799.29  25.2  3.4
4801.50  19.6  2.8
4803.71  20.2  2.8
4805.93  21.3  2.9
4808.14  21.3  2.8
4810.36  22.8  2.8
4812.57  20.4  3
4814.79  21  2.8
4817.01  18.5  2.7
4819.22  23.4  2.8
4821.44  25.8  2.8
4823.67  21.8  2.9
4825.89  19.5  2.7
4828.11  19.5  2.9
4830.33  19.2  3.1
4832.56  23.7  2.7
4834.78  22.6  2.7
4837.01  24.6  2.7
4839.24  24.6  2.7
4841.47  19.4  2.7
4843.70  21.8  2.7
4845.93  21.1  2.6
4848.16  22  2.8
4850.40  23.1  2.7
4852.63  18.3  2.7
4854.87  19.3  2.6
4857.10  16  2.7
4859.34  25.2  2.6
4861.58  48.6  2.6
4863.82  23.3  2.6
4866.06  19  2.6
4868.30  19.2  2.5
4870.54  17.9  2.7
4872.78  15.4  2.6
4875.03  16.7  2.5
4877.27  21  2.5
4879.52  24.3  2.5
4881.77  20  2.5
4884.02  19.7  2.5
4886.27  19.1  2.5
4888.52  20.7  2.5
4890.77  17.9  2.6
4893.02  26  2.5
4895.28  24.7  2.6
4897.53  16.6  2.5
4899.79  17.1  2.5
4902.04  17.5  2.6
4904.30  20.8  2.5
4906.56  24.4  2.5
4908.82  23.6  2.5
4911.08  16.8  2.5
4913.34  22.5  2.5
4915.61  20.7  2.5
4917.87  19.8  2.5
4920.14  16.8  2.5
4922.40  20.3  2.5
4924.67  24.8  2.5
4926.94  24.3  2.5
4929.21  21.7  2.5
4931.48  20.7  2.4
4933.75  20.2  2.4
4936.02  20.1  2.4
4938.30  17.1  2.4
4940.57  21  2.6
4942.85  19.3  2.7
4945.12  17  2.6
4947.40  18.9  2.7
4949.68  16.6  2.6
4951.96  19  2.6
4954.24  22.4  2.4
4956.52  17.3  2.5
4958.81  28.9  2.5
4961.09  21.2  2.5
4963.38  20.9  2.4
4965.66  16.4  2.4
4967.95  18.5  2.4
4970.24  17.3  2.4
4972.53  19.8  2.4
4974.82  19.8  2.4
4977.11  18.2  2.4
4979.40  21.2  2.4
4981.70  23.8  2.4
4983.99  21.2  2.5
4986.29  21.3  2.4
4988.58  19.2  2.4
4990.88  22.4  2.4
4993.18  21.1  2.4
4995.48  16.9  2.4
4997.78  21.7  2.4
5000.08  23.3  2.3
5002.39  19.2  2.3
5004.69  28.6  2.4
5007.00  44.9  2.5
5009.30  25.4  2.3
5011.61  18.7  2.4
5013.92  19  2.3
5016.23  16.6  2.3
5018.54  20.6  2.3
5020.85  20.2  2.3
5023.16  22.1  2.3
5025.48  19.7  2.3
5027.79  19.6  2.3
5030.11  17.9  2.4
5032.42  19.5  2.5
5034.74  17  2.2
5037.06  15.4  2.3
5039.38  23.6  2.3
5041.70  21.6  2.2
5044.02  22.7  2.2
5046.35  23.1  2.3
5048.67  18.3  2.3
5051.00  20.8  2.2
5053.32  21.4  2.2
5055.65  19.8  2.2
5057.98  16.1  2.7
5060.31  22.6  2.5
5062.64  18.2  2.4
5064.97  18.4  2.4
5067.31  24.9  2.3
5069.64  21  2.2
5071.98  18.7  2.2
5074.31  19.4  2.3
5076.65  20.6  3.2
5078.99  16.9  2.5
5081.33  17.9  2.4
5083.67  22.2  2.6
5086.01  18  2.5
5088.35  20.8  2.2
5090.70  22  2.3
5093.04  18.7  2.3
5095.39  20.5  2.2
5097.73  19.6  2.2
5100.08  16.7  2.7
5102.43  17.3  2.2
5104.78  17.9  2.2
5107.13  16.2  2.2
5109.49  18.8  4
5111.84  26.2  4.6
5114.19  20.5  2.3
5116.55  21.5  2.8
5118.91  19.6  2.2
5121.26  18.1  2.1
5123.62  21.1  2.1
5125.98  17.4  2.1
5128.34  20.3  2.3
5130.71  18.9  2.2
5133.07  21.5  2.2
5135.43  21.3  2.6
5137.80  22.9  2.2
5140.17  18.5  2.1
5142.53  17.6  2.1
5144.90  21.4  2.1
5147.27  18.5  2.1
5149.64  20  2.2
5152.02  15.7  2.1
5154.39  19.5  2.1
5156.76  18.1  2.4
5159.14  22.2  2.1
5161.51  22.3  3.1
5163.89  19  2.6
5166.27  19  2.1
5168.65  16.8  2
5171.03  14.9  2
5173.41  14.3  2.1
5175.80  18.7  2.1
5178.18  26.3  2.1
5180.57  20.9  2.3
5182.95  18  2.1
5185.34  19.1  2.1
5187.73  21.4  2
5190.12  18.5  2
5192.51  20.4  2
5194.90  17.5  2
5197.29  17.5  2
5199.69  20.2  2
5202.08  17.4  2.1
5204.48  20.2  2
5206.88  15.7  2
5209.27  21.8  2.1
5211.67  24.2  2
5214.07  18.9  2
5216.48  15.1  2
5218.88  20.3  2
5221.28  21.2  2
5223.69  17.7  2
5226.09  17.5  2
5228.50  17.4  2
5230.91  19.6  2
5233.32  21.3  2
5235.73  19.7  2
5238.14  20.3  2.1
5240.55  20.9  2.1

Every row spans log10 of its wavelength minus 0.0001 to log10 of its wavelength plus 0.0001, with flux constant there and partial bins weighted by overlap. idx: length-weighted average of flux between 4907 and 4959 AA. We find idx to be 20.3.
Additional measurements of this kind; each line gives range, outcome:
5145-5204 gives 19.1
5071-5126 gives 19.5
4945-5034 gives 21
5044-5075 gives 20.3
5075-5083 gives 18.7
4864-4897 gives 20.1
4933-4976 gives 19.6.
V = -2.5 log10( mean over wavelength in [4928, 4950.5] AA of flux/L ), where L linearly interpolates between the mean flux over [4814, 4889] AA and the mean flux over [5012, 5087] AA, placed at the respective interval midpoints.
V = 0.08 mag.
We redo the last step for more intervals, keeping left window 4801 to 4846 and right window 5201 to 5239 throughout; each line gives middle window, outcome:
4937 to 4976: 0.07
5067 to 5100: 0.01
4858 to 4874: -0.12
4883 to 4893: 0.06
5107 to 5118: -0.06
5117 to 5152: 0.00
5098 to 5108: 0.16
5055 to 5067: 0.04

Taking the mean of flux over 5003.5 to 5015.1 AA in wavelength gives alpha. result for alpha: 27.3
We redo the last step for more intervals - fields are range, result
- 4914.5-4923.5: 19.4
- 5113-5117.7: 21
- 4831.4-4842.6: 23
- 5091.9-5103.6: 18.6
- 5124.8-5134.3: 19.5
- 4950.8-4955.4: 20.7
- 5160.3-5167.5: 20.1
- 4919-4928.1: 21.5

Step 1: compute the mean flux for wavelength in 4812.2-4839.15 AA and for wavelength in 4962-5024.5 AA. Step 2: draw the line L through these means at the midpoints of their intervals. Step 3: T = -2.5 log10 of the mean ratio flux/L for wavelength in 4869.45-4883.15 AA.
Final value 0.131 mag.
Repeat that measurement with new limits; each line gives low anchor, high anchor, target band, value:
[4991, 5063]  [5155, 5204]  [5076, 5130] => 0.04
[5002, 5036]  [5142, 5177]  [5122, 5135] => -0.03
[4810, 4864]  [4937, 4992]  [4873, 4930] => 0.03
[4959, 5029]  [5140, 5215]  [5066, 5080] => 0.01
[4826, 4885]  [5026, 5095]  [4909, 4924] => 0.07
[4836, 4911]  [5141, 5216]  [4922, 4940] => -0.01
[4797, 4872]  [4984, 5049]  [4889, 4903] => 0.10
